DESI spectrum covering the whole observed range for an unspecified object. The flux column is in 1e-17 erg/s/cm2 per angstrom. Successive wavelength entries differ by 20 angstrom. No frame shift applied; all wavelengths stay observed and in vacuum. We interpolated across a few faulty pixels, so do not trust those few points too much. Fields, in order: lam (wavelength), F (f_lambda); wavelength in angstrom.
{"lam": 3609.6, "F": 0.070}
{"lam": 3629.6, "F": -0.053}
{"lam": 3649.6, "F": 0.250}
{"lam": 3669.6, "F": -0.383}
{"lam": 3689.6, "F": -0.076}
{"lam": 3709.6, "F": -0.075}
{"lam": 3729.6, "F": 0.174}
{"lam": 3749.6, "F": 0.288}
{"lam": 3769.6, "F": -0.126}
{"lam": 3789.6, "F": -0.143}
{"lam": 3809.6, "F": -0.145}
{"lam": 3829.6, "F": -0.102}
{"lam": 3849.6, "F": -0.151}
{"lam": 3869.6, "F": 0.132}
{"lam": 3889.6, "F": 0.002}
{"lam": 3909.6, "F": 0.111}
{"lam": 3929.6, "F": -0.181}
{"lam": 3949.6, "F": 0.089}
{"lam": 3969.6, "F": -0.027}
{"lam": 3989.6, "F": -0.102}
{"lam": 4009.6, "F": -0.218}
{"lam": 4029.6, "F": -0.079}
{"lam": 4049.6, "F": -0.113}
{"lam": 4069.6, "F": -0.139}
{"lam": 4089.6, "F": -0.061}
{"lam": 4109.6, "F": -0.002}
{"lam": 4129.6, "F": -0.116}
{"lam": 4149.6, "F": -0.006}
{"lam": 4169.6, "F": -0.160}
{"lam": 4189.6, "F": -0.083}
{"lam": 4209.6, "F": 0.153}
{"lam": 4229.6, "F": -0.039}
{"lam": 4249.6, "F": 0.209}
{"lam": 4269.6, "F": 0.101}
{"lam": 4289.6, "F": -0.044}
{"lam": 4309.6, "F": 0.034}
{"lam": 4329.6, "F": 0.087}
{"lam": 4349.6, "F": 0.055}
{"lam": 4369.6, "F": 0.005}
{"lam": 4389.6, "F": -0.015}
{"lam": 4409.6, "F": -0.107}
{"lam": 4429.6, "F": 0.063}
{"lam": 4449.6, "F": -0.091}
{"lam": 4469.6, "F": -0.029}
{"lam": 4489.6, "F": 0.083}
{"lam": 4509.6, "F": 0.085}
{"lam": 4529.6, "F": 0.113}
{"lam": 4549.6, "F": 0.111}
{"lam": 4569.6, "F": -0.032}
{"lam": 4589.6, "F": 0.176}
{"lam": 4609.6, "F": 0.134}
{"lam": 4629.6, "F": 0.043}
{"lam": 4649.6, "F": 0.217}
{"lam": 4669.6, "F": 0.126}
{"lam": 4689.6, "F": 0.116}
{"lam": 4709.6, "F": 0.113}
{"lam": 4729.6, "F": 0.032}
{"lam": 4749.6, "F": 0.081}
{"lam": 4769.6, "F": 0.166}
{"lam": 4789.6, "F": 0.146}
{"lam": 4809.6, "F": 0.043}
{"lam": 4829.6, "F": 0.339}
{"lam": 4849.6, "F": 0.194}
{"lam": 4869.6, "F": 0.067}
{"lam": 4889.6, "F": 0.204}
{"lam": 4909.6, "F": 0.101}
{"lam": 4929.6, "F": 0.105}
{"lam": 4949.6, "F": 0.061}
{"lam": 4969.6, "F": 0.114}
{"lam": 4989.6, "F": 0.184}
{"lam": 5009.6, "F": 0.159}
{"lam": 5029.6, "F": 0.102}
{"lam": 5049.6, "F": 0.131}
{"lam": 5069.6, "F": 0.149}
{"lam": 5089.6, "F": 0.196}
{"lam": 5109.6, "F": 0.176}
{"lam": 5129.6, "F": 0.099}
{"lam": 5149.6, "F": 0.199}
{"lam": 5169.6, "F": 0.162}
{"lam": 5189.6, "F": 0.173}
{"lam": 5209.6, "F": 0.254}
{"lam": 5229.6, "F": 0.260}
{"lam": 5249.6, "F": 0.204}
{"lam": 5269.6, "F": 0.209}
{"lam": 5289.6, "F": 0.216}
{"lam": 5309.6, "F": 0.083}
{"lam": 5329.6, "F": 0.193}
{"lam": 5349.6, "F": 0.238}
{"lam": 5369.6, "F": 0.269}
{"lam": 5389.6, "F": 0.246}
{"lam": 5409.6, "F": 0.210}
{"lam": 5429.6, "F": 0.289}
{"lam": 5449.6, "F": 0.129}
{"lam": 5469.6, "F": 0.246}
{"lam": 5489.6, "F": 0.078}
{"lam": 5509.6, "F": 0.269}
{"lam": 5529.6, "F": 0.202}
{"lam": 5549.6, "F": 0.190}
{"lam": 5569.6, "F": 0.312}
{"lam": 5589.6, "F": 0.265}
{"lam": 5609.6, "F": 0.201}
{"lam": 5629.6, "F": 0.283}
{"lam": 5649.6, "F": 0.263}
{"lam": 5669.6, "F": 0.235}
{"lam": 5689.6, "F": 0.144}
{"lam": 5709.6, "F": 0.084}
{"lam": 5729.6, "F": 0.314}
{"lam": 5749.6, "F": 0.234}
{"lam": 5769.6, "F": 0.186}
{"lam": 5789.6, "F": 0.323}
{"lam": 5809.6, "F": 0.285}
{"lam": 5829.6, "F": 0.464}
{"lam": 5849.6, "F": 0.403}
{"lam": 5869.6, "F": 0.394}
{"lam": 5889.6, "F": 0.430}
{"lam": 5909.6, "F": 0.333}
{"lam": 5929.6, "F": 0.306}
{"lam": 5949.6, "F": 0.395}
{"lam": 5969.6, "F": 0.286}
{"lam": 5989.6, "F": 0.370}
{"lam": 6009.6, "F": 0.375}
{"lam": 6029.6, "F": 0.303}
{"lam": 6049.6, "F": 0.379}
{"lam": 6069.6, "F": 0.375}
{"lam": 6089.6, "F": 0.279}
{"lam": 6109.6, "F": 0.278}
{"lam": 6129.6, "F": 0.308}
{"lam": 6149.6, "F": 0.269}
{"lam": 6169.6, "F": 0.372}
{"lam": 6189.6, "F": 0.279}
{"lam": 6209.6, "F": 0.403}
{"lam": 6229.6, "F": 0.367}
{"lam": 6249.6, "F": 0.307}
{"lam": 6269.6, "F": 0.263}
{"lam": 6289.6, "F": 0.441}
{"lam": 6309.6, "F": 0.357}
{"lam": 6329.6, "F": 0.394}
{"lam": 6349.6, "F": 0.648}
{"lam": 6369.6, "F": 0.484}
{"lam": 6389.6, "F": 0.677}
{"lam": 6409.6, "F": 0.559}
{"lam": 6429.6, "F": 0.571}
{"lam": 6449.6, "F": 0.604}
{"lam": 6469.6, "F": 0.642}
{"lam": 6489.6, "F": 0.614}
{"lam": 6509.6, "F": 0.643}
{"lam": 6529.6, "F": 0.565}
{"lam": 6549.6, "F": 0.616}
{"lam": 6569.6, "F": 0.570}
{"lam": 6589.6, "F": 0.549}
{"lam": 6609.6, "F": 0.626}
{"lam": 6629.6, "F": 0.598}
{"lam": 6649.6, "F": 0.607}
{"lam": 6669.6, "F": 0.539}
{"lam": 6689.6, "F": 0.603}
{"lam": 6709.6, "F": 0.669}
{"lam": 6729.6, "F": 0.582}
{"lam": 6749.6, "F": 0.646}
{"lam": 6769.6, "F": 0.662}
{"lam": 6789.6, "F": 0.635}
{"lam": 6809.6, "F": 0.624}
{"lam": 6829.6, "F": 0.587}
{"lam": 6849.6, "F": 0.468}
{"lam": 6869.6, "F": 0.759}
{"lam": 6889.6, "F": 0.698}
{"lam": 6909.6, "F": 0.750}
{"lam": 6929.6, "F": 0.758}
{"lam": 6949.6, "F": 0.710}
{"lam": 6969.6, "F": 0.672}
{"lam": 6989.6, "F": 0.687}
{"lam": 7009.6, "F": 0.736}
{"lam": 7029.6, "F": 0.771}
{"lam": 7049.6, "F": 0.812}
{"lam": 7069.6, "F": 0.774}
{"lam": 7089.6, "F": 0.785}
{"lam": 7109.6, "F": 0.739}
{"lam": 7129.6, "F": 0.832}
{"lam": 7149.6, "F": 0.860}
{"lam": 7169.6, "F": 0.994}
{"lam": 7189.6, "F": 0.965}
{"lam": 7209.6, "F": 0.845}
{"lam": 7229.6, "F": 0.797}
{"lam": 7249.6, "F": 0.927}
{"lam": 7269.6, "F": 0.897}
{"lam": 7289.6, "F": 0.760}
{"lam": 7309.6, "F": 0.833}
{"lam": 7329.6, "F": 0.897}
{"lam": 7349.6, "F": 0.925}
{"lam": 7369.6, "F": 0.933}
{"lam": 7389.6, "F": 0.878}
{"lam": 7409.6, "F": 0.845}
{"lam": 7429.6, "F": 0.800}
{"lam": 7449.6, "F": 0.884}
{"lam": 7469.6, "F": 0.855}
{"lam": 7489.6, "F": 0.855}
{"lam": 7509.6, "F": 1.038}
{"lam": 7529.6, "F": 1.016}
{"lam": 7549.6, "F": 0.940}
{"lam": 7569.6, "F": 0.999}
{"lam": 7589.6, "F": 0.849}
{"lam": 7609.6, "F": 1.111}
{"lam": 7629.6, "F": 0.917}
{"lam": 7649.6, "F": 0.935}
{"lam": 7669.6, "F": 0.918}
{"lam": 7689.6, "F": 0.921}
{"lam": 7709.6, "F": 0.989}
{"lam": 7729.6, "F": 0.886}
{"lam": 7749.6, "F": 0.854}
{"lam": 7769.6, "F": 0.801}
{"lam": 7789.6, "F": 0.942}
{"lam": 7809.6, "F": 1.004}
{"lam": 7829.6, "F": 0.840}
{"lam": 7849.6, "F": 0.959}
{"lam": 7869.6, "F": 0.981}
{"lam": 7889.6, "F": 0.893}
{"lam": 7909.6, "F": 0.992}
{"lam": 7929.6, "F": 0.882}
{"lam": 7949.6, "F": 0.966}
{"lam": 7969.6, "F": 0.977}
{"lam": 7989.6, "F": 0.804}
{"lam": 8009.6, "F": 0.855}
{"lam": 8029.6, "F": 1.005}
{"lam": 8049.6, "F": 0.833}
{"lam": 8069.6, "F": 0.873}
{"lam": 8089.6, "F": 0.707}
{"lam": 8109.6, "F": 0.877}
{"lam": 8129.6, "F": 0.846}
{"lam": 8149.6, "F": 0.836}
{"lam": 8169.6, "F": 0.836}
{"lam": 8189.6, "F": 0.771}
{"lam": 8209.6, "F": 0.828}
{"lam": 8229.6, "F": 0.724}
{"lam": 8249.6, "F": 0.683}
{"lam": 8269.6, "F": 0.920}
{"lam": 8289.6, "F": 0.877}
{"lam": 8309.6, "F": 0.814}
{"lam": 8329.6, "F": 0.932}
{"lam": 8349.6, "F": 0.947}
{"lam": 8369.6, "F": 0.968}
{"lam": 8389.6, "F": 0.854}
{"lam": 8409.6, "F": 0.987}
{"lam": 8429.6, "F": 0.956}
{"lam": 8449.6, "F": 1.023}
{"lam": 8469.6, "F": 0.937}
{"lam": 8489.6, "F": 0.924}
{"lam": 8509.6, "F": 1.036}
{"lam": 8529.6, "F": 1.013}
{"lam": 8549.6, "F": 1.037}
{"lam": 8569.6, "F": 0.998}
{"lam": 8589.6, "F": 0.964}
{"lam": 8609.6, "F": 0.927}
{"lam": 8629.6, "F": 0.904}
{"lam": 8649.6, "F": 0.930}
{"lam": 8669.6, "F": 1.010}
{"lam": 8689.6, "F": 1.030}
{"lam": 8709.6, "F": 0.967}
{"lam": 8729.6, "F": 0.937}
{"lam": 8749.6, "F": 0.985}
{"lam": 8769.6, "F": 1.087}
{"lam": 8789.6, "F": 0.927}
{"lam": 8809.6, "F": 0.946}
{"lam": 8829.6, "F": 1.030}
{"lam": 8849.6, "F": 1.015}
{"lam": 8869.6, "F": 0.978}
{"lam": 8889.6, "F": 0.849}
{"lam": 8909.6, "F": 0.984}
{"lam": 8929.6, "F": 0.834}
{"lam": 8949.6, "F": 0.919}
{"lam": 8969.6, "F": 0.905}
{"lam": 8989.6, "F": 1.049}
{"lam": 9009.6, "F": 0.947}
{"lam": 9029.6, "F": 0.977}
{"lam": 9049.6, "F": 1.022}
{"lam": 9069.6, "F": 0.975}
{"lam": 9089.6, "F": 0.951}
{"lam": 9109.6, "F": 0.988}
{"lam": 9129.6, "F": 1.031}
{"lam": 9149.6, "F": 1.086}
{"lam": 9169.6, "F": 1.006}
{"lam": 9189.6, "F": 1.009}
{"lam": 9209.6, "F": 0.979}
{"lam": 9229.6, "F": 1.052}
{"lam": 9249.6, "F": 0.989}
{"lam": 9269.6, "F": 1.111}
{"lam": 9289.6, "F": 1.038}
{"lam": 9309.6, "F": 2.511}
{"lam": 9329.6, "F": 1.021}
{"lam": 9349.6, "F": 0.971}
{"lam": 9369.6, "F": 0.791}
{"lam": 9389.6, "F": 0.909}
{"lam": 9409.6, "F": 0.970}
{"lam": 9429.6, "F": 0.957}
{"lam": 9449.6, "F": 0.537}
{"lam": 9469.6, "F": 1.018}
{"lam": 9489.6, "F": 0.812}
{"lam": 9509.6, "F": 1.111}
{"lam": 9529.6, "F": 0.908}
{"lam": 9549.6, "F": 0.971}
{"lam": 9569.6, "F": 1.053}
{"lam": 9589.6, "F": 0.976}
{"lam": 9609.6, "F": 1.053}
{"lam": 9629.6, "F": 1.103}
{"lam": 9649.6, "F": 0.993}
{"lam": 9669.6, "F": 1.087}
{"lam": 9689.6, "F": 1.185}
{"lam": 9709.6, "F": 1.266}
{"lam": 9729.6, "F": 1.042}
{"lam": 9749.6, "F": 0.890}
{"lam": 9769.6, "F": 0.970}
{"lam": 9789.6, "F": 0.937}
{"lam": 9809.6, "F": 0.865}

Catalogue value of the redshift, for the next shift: 0.59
